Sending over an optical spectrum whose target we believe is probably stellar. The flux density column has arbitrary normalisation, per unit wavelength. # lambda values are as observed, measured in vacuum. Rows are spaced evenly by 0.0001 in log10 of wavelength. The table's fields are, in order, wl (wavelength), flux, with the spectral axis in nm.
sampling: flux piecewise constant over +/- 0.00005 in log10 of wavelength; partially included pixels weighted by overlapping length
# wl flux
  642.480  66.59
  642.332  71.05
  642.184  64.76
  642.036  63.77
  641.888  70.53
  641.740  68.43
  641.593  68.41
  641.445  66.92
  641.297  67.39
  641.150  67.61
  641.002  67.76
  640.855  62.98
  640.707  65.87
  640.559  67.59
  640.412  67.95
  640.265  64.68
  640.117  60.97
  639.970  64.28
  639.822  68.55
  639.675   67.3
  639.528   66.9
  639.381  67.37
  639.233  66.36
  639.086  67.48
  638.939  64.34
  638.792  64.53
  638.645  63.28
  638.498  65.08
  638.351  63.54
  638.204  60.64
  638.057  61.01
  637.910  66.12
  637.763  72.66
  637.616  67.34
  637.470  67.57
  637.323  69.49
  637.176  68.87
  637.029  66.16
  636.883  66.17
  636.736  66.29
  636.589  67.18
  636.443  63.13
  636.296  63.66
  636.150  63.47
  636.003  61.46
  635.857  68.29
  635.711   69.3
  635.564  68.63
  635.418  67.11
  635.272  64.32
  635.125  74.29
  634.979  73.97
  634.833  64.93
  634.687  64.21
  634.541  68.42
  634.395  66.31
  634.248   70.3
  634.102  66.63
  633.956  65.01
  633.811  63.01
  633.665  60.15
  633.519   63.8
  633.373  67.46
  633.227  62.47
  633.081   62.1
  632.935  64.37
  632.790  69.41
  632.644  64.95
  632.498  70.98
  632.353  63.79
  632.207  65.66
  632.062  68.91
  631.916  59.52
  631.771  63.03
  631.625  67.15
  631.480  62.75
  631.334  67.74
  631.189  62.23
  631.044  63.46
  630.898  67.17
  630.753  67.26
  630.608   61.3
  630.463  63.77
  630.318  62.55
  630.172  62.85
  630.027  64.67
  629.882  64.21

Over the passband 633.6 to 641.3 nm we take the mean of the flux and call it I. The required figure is 66.2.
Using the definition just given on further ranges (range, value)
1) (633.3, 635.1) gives 66.4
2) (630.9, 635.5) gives 65.8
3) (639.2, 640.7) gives 66.2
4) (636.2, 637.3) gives 66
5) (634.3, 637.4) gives 66.9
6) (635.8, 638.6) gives 65.6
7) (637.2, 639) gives 65.6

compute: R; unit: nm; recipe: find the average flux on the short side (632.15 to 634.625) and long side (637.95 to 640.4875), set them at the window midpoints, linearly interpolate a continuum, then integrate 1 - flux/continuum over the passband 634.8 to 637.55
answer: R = -0.08 nm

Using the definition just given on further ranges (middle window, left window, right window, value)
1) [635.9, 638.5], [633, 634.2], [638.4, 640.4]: -0.03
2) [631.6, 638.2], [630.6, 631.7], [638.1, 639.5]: -0.13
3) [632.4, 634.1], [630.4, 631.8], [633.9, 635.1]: 0.04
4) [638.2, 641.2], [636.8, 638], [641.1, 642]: 0.11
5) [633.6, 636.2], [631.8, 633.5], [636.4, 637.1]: -0.04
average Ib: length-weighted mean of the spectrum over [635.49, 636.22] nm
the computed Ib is 66.2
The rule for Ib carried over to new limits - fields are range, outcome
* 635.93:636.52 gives 63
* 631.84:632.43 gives 64.6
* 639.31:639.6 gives 67.2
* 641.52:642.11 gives 67.8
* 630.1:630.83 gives 63.6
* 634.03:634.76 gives 67.1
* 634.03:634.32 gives 68.5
